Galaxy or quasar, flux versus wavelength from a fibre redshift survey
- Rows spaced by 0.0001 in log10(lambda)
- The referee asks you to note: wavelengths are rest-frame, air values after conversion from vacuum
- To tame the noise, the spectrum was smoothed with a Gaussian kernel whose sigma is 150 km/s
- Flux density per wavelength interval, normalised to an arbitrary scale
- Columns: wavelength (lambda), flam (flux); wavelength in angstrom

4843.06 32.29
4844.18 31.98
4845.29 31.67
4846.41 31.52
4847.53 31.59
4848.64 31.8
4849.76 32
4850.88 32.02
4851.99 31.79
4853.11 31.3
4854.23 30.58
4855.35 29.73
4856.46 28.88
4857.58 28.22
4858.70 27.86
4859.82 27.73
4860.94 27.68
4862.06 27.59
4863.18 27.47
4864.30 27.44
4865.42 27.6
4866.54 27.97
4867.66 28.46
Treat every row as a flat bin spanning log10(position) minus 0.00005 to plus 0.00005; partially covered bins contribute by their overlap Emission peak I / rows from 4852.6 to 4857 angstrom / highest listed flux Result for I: 31.3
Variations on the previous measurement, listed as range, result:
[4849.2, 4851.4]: 32.02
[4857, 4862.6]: 28.22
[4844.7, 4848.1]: 31.67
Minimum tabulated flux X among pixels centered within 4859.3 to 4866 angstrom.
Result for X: 27.44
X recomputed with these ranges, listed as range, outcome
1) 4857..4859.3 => 27.86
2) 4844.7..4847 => 31.52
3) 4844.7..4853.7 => 31.3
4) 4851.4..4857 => 28.88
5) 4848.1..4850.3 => 31.8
